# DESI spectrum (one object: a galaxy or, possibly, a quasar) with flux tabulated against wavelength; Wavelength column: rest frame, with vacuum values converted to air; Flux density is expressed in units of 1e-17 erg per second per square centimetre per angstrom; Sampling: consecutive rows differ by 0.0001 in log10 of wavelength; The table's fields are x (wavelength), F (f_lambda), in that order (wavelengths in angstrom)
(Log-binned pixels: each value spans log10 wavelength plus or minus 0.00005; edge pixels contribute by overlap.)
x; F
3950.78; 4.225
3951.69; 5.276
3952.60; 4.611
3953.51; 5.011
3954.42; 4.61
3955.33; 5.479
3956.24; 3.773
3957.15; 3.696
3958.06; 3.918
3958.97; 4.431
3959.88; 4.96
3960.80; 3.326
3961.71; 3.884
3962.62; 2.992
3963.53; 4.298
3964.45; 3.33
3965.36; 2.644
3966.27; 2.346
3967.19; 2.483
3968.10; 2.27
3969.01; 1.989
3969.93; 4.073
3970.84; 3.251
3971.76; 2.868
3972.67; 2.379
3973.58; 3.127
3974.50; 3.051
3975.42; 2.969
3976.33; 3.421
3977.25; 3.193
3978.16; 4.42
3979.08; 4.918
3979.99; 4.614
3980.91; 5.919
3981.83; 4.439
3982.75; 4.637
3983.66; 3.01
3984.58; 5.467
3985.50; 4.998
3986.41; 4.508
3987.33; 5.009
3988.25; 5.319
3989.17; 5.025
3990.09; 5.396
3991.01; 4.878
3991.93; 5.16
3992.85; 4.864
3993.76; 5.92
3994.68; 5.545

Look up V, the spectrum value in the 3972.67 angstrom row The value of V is 2.379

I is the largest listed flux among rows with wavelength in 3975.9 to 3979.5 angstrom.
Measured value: 4.918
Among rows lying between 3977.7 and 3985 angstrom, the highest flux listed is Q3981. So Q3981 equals 5.919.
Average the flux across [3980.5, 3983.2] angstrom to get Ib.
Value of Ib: 4.97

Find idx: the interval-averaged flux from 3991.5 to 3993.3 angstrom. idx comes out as 5.01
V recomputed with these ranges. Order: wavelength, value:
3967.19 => 2.483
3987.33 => 5.009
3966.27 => 2.346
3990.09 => 5.396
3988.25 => 5.319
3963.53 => 4.298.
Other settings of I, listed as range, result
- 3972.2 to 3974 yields 3.127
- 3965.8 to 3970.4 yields 4.073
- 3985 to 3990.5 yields 5.396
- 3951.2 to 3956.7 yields 5.479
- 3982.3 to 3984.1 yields 4.637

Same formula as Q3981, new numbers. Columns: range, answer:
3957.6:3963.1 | 4.96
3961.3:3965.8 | 4.298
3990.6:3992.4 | 5.16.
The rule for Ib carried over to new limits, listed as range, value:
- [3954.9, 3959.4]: 4.26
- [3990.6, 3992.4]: 5.02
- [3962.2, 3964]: 3.65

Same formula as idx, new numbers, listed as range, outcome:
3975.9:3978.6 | 3.68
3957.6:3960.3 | 4.44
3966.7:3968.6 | 2.37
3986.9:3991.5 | 5.12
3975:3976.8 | 3.2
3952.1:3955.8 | 4.93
